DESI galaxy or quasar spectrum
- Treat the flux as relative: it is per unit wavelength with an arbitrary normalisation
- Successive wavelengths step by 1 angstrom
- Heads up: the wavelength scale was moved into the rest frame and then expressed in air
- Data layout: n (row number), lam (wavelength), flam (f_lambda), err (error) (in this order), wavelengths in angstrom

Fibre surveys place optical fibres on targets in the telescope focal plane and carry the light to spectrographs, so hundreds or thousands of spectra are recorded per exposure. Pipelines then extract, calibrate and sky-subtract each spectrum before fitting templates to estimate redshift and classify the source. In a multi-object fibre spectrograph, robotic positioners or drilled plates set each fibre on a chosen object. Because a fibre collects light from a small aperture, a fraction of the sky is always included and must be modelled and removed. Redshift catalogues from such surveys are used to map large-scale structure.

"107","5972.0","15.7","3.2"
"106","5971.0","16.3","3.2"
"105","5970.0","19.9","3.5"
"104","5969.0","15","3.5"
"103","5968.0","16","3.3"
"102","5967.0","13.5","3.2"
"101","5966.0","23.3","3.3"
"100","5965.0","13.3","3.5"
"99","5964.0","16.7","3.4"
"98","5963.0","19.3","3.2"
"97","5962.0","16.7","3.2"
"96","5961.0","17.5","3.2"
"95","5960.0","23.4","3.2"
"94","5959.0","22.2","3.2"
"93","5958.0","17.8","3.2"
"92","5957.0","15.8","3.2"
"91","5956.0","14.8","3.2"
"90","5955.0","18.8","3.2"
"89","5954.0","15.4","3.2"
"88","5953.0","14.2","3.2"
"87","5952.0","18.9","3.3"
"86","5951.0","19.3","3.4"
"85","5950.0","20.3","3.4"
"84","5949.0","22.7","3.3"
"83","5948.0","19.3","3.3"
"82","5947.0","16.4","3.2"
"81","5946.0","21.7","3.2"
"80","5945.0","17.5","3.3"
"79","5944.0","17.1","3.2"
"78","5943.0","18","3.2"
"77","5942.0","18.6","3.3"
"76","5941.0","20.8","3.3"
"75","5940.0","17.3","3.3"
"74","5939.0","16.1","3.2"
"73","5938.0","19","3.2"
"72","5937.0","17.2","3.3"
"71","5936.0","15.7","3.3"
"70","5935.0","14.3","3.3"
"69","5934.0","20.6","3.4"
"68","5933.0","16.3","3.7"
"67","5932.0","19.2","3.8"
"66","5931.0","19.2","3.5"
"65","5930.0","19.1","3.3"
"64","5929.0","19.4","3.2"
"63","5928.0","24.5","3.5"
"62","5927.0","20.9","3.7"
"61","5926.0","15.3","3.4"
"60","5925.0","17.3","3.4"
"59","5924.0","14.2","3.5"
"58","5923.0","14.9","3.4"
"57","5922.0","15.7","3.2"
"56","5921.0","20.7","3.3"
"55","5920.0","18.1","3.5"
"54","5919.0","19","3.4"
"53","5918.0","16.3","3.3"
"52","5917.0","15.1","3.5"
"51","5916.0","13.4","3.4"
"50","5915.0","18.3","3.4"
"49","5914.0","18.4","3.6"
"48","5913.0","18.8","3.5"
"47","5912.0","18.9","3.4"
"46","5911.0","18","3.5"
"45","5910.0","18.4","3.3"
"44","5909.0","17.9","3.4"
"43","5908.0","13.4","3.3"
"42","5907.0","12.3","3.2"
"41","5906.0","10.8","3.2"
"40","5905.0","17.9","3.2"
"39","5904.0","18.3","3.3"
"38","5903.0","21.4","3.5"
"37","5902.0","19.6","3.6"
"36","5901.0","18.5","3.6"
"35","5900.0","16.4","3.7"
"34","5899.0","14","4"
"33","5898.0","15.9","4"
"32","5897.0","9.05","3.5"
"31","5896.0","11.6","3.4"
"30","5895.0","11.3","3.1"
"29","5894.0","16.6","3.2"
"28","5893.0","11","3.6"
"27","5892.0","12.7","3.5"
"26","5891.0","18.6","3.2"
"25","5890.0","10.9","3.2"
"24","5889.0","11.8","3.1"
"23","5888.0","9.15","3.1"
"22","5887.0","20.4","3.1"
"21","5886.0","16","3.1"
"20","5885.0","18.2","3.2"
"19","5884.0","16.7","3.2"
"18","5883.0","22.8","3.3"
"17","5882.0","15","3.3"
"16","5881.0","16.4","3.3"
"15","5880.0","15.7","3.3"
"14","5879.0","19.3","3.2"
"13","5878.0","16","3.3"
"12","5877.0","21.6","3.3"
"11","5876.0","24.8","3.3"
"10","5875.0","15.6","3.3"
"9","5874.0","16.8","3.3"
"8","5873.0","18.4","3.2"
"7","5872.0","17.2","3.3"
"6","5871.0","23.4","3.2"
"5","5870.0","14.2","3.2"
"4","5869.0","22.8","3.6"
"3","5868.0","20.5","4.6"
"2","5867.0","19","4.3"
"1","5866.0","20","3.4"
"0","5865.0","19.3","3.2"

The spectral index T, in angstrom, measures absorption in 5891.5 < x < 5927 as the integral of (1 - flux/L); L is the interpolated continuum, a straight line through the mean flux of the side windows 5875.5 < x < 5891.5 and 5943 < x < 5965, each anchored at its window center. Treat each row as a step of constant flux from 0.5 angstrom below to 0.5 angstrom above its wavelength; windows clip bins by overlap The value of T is 3.0 angstrom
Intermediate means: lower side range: 17.1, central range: 16.1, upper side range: 18.2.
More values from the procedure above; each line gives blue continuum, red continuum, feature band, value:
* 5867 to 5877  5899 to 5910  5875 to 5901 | 3.4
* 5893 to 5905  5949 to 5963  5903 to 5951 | -2.4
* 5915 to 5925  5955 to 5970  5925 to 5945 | -1.6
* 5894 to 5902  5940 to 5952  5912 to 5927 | -0.5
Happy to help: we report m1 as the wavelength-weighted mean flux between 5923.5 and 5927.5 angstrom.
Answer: 16.9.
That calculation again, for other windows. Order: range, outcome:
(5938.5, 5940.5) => 16.7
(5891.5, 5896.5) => 12.6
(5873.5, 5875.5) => 16.2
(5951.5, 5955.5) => 16.8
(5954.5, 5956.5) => 16.8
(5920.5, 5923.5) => 17.1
